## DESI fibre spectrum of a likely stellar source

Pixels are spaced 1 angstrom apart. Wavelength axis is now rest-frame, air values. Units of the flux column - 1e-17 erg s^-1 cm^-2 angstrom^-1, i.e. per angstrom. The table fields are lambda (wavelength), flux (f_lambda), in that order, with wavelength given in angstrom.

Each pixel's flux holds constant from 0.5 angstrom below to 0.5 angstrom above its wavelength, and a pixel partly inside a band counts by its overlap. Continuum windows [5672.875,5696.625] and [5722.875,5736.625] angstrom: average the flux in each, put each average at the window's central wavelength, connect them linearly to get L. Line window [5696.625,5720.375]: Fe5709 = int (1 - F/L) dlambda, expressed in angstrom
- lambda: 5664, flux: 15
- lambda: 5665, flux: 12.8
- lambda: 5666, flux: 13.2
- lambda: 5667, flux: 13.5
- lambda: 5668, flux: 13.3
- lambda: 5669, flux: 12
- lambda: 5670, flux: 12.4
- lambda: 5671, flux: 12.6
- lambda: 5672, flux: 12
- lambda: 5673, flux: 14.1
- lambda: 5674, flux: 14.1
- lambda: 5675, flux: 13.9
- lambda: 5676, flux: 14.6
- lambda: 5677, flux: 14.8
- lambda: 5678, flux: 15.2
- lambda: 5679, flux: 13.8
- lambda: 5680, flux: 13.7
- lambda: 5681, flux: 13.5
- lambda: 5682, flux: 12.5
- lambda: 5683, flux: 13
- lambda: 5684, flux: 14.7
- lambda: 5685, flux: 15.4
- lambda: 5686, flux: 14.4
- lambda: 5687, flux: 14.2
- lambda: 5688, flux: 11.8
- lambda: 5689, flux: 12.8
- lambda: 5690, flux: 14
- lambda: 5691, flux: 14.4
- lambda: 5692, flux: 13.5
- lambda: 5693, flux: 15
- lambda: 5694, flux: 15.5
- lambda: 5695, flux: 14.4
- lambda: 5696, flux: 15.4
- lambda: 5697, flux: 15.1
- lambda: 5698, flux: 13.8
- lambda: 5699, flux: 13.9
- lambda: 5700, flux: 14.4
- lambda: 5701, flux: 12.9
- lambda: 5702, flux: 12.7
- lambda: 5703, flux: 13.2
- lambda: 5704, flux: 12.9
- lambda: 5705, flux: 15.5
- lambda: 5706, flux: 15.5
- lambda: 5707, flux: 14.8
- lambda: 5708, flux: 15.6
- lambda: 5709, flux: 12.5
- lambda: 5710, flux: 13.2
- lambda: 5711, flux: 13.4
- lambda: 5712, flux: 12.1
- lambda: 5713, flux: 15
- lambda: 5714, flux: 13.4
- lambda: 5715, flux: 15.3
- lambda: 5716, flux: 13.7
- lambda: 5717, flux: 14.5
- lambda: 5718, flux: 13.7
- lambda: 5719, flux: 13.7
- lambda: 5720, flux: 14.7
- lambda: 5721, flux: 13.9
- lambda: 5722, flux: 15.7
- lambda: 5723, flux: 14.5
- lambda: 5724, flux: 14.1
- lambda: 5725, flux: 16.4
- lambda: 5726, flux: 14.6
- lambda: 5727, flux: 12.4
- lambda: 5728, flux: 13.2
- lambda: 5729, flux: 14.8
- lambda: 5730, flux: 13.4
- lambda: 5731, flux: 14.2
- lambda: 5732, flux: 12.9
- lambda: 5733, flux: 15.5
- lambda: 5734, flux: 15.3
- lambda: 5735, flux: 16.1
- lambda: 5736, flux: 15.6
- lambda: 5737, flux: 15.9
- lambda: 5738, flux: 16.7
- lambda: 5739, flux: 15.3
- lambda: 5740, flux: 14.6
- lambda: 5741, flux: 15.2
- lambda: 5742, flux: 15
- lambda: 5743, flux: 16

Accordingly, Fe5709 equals 0.6 angstrom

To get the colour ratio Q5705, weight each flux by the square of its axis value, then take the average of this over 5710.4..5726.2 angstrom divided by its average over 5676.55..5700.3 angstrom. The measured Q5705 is 1.0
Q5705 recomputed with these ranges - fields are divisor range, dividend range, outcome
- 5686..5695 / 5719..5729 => 1.04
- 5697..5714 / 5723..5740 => 1.07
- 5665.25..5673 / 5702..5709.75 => 1.12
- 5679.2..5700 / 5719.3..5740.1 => 1.06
